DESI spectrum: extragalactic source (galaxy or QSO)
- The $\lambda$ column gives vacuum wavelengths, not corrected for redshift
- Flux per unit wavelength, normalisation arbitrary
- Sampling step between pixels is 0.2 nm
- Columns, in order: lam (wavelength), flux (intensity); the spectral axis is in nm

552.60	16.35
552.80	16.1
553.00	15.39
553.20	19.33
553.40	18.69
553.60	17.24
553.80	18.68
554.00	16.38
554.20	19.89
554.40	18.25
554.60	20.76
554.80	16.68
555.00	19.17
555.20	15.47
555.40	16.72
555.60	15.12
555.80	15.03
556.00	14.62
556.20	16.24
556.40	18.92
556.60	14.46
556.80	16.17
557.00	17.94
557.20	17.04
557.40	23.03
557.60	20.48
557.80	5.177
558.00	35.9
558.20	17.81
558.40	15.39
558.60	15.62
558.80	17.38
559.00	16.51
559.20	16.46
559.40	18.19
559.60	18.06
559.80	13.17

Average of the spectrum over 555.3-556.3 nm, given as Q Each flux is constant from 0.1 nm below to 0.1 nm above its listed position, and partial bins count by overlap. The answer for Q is 15.5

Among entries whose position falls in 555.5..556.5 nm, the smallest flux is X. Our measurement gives 14.62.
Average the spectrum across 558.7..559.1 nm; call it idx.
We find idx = 16.9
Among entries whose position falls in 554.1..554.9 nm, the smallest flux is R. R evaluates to 16.68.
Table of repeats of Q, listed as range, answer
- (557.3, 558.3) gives 20.5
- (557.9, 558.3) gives 26.9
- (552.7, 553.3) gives 16.9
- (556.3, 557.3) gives 16.9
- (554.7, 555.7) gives 16.6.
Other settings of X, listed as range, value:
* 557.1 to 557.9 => 5.177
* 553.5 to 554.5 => 16.38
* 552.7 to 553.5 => 15.39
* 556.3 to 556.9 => 14.46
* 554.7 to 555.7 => 15.12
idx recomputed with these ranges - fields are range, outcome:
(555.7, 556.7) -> 15.9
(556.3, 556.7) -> 16.7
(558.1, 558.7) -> 16.3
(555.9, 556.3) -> 15.4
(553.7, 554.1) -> 17.5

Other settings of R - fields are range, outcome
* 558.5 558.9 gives 15.62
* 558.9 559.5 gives 16.46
